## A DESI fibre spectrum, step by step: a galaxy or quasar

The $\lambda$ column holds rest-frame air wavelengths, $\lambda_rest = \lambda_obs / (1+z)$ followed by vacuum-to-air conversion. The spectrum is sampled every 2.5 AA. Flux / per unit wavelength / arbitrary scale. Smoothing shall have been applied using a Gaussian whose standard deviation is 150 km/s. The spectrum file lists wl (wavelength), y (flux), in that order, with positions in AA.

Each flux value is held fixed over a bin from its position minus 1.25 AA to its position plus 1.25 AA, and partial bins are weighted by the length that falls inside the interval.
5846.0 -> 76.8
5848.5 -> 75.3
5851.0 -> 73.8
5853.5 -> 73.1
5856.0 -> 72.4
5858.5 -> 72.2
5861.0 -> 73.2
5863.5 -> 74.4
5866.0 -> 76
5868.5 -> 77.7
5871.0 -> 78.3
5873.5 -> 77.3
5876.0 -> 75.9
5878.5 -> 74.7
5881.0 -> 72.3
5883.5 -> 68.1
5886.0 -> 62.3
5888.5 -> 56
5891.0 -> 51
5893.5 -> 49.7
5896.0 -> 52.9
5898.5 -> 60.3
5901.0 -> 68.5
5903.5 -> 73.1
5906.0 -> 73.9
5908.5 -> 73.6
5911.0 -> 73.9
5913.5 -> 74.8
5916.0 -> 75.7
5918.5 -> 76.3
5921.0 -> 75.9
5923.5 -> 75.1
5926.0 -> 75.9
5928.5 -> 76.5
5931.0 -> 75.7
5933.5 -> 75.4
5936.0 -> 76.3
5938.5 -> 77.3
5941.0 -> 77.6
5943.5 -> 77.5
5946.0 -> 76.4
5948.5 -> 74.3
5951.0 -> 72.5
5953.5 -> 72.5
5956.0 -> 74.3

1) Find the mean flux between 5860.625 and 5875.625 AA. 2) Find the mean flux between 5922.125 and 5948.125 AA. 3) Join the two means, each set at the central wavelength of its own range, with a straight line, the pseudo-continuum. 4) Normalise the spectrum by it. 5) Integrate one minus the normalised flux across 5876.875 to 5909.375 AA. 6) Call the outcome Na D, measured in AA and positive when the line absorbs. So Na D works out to 5.1 AA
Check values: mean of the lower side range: 76.3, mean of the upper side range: 76.3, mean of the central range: 64.4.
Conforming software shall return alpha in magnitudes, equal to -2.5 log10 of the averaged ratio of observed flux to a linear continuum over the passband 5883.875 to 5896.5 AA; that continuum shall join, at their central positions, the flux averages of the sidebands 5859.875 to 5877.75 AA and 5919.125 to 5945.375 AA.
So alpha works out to 0.35 mag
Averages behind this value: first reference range 76.1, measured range 55.4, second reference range 76.3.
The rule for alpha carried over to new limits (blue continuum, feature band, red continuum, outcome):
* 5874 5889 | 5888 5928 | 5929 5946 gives 0.07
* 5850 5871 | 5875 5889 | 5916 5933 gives 0.09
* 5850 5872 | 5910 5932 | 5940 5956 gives -0.01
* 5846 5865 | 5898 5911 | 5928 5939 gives 0.07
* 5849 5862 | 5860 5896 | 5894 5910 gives 0.02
